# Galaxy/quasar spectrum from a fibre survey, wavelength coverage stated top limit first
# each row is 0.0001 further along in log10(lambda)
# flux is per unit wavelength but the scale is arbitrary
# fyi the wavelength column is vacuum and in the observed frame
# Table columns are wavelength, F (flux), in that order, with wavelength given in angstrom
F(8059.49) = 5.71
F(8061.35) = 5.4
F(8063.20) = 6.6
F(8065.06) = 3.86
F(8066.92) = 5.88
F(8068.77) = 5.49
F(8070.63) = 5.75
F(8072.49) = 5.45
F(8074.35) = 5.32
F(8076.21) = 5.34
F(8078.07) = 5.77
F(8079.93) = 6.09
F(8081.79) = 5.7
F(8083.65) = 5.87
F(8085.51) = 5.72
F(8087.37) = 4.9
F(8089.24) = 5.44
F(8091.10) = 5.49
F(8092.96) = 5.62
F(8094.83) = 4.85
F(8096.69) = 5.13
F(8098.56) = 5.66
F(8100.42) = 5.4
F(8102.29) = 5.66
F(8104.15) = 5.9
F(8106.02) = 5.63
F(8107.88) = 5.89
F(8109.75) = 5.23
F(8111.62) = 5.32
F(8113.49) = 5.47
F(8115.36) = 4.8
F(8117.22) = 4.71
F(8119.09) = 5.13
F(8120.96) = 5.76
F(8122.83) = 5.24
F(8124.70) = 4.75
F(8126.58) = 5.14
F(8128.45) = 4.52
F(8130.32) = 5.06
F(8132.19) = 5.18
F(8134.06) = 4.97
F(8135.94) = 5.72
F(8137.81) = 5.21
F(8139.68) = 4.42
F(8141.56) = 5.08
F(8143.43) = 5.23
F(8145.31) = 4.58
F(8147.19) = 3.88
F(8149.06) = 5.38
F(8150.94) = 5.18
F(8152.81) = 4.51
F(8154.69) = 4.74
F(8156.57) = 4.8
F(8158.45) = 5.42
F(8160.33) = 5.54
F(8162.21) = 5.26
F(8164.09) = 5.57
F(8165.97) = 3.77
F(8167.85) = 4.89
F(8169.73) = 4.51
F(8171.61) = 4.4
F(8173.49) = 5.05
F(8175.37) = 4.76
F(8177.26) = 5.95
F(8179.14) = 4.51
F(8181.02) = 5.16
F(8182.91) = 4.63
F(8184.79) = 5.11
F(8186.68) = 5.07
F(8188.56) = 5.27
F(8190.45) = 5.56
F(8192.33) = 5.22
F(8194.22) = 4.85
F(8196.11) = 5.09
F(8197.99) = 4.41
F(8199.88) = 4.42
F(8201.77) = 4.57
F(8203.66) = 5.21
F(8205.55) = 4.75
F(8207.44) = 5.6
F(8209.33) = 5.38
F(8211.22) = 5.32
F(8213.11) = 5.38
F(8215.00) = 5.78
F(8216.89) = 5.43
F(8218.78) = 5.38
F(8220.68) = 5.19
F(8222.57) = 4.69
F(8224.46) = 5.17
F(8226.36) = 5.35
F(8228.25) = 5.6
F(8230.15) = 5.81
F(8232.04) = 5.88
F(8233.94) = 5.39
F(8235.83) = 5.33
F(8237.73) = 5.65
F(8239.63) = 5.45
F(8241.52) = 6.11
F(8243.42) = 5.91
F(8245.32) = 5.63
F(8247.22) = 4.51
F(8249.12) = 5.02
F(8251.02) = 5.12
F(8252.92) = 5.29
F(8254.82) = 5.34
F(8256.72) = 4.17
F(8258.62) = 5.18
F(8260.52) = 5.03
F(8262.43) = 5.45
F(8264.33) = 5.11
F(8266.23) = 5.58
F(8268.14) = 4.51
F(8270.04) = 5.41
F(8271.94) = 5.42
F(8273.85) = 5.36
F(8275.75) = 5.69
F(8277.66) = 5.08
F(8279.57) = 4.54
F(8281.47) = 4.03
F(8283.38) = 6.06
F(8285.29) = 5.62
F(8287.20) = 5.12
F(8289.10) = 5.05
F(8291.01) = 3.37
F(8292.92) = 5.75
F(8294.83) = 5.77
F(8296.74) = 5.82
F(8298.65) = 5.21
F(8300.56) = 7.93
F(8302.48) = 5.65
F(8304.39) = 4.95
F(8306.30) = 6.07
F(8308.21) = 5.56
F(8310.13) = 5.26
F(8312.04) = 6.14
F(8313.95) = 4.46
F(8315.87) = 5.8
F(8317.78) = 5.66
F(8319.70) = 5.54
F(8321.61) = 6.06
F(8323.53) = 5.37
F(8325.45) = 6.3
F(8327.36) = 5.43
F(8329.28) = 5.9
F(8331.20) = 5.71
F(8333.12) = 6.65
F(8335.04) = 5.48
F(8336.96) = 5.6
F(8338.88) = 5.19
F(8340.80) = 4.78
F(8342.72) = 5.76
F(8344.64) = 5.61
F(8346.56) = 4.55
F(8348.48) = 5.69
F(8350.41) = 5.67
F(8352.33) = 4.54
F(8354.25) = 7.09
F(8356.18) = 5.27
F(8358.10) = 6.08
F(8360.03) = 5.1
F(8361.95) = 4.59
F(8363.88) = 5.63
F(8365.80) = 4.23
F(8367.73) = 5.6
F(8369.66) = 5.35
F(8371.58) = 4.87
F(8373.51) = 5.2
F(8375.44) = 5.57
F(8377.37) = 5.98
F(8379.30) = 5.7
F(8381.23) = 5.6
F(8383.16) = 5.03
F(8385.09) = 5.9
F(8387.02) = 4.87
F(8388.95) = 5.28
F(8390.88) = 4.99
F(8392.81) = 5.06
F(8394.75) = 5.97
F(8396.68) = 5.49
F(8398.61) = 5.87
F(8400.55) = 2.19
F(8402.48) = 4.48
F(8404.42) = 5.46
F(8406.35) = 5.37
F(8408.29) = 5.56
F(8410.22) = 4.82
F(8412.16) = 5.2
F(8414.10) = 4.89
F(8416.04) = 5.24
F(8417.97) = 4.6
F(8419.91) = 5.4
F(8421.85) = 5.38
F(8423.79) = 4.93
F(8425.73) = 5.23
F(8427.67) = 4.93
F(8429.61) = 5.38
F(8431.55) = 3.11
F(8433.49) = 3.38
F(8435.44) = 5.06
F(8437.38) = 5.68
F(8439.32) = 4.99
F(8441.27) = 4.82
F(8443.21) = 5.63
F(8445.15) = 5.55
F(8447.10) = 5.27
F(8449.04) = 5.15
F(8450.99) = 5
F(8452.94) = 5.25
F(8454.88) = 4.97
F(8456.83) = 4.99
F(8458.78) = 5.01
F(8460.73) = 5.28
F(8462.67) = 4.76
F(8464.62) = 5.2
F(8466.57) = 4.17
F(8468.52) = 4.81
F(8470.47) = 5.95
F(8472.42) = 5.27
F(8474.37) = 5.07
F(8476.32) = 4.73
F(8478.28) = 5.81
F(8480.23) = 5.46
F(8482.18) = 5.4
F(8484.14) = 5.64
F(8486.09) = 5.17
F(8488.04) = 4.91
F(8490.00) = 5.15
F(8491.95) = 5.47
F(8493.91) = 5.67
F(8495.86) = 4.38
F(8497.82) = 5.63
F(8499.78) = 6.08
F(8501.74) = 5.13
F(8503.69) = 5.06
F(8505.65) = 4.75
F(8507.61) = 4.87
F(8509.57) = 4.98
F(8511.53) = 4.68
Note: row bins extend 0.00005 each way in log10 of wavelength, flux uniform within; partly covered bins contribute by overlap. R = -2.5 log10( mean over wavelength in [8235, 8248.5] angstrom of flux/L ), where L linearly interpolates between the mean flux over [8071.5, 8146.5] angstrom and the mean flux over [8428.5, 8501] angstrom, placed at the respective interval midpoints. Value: -0.054 mag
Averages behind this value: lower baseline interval 5.3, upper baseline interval 5.11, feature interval 5.5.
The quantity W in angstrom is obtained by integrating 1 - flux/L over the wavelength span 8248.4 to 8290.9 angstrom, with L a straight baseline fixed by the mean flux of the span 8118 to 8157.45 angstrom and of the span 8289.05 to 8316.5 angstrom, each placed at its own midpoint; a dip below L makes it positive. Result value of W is 2.4 angstrom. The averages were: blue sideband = 4.97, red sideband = 5.53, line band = 5.11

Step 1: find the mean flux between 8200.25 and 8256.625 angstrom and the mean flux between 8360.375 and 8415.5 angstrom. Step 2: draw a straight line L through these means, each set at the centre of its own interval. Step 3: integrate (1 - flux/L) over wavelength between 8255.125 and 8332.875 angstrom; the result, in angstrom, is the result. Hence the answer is -2.3 angstrom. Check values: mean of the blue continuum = 5.33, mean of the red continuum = 5.17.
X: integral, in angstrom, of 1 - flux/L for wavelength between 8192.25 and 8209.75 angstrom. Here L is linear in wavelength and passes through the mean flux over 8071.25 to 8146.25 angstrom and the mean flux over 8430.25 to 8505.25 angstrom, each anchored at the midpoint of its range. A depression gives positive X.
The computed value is 1.1 angstrom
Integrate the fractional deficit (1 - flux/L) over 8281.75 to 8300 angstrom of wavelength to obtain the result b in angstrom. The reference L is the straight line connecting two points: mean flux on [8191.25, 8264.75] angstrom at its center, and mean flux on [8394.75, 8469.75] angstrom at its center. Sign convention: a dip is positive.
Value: -0.6 angstrom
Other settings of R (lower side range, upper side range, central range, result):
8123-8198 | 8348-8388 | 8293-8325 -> -0.09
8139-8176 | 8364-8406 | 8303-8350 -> -0.09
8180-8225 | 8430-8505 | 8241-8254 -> -0.05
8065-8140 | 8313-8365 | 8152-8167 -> 0.09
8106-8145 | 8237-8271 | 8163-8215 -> 0.04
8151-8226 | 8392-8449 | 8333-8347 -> -0.08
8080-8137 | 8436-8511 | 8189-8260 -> 0.01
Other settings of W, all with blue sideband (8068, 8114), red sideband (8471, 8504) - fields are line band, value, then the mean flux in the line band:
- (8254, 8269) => 1.1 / 5.05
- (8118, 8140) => 1.6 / 5.11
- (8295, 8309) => -1.2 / 5.88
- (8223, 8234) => -0.1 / 5.5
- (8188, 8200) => 1.0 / 5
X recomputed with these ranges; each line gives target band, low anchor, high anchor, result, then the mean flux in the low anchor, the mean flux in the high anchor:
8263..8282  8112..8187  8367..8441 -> -0.3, 4.98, 5.09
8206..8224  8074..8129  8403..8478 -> -0.2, 5.39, 5.04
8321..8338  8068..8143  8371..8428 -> -2.0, 5.34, 5.17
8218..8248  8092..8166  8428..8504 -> -1.8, 5.15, 5.11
